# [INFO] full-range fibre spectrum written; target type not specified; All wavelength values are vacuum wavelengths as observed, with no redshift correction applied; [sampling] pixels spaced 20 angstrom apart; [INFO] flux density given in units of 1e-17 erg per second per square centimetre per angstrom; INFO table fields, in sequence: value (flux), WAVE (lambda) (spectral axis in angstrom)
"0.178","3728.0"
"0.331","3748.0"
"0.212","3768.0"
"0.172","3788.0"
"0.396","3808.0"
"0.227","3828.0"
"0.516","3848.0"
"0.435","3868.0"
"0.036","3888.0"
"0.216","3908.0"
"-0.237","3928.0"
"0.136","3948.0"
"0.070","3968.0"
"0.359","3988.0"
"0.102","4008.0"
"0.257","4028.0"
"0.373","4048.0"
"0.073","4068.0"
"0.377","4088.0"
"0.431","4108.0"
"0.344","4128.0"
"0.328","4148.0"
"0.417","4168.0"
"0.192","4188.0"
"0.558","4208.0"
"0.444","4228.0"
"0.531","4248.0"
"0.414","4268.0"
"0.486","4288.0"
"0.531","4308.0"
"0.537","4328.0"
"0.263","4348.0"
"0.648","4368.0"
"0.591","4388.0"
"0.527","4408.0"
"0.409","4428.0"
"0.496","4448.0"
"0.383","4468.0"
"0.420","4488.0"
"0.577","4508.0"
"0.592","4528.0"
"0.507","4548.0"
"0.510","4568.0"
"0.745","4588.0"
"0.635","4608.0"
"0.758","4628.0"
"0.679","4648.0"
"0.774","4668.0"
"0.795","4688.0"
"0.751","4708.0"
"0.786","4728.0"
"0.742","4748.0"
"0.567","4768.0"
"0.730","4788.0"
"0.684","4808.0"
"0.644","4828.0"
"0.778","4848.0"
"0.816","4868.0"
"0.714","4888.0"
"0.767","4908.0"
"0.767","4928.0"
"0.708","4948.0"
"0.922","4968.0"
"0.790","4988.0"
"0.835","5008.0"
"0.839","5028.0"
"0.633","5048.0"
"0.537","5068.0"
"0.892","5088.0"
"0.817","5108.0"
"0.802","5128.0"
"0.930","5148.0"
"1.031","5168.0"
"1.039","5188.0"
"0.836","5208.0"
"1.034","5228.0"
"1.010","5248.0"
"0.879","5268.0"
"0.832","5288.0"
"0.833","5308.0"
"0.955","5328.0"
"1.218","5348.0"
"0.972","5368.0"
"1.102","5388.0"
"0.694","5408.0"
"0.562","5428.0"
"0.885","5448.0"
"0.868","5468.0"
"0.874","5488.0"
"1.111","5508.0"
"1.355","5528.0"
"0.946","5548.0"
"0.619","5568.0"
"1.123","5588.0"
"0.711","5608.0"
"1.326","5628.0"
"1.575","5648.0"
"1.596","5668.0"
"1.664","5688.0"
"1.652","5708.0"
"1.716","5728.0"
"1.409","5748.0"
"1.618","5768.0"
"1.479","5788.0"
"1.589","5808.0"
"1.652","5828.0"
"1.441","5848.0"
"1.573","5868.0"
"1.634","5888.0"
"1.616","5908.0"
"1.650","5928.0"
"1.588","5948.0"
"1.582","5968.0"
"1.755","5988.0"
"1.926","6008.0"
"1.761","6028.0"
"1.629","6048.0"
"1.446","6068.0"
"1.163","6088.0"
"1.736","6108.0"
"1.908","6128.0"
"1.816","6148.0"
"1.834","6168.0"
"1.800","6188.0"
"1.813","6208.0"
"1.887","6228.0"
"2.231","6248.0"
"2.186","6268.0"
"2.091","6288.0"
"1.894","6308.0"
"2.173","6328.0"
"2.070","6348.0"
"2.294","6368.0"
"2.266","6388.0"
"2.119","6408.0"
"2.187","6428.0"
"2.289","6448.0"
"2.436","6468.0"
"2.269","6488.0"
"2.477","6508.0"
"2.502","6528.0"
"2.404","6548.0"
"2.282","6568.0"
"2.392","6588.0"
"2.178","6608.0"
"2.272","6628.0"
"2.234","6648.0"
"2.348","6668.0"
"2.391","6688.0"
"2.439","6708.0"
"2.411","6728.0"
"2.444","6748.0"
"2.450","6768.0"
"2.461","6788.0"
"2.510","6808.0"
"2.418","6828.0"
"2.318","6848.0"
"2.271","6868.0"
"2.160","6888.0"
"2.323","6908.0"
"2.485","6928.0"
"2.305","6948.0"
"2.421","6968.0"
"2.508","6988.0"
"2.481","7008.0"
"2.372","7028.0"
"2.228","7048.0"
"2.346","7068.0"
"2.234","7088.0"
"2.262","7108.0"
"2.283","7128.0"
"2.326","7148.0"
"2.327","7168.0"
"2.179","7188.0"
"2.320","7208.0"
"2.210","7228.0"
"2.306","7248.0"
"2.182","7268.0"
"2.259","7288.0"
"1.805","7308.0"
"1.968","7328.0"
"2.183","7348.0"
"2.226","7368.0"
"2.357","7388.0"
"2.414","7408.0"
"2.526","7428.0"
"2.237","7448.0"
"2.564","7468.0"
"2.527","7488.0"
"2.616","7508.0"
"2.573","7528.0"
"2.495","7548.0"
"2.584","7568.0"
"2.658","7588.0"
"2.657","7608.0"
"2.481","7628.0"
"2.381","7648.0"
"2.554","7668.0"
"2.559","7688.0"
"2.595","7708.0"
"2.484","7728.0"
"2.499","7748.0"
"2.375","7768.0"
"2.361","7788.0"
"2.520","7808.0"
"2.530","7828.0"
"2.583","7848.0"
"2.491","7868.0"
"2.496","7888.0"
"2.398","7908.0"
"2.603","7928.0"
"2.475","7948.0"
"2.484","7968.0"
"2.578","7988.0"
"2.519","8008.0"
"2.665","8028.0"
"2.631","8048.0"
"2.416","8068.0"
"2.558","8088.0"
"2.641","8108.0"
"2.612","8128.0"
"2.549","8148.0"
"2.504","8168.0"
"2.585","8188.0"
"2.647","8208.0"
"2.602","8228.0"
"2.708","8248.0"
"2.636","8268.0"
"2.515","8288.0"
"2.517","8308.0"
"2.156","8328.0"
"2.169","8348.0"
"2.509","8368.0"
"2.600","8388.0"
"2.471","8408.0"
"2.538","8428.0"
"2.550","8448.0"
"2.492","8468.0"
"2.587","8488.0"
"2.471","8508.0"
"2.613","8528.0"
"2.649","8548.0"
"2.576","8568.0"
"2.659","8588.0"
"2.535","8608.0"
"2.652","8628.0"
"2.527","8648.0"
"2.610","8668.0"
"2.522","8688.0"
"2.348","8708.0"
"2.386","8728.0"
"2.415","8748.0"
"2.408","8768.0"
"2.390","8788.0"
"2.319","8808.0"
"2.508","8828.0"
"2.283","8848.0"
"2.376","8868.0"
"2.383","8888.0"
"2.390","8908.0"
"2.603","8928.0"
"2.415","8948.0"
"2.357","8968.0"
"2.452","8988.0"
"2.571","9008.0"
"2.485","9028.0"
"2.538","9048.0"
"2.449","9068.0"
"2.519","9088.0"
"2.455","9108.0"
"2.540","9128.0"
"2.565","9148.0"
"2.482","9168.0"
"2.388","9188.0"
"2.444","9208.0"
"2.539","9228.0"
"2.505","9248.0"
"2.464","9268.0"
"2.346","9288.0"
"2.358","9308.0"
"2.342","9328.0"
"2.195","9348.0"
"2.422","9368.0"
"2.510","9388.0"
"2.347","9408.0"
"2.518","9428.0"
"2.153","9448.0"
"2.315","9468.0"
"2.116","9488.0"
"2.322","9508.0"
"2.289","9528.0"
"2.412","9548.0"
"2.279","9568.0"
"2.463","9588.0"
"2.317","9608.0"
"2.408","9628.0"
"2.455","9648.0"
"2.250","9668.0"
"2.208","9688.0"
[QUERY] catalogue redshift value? 0.414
